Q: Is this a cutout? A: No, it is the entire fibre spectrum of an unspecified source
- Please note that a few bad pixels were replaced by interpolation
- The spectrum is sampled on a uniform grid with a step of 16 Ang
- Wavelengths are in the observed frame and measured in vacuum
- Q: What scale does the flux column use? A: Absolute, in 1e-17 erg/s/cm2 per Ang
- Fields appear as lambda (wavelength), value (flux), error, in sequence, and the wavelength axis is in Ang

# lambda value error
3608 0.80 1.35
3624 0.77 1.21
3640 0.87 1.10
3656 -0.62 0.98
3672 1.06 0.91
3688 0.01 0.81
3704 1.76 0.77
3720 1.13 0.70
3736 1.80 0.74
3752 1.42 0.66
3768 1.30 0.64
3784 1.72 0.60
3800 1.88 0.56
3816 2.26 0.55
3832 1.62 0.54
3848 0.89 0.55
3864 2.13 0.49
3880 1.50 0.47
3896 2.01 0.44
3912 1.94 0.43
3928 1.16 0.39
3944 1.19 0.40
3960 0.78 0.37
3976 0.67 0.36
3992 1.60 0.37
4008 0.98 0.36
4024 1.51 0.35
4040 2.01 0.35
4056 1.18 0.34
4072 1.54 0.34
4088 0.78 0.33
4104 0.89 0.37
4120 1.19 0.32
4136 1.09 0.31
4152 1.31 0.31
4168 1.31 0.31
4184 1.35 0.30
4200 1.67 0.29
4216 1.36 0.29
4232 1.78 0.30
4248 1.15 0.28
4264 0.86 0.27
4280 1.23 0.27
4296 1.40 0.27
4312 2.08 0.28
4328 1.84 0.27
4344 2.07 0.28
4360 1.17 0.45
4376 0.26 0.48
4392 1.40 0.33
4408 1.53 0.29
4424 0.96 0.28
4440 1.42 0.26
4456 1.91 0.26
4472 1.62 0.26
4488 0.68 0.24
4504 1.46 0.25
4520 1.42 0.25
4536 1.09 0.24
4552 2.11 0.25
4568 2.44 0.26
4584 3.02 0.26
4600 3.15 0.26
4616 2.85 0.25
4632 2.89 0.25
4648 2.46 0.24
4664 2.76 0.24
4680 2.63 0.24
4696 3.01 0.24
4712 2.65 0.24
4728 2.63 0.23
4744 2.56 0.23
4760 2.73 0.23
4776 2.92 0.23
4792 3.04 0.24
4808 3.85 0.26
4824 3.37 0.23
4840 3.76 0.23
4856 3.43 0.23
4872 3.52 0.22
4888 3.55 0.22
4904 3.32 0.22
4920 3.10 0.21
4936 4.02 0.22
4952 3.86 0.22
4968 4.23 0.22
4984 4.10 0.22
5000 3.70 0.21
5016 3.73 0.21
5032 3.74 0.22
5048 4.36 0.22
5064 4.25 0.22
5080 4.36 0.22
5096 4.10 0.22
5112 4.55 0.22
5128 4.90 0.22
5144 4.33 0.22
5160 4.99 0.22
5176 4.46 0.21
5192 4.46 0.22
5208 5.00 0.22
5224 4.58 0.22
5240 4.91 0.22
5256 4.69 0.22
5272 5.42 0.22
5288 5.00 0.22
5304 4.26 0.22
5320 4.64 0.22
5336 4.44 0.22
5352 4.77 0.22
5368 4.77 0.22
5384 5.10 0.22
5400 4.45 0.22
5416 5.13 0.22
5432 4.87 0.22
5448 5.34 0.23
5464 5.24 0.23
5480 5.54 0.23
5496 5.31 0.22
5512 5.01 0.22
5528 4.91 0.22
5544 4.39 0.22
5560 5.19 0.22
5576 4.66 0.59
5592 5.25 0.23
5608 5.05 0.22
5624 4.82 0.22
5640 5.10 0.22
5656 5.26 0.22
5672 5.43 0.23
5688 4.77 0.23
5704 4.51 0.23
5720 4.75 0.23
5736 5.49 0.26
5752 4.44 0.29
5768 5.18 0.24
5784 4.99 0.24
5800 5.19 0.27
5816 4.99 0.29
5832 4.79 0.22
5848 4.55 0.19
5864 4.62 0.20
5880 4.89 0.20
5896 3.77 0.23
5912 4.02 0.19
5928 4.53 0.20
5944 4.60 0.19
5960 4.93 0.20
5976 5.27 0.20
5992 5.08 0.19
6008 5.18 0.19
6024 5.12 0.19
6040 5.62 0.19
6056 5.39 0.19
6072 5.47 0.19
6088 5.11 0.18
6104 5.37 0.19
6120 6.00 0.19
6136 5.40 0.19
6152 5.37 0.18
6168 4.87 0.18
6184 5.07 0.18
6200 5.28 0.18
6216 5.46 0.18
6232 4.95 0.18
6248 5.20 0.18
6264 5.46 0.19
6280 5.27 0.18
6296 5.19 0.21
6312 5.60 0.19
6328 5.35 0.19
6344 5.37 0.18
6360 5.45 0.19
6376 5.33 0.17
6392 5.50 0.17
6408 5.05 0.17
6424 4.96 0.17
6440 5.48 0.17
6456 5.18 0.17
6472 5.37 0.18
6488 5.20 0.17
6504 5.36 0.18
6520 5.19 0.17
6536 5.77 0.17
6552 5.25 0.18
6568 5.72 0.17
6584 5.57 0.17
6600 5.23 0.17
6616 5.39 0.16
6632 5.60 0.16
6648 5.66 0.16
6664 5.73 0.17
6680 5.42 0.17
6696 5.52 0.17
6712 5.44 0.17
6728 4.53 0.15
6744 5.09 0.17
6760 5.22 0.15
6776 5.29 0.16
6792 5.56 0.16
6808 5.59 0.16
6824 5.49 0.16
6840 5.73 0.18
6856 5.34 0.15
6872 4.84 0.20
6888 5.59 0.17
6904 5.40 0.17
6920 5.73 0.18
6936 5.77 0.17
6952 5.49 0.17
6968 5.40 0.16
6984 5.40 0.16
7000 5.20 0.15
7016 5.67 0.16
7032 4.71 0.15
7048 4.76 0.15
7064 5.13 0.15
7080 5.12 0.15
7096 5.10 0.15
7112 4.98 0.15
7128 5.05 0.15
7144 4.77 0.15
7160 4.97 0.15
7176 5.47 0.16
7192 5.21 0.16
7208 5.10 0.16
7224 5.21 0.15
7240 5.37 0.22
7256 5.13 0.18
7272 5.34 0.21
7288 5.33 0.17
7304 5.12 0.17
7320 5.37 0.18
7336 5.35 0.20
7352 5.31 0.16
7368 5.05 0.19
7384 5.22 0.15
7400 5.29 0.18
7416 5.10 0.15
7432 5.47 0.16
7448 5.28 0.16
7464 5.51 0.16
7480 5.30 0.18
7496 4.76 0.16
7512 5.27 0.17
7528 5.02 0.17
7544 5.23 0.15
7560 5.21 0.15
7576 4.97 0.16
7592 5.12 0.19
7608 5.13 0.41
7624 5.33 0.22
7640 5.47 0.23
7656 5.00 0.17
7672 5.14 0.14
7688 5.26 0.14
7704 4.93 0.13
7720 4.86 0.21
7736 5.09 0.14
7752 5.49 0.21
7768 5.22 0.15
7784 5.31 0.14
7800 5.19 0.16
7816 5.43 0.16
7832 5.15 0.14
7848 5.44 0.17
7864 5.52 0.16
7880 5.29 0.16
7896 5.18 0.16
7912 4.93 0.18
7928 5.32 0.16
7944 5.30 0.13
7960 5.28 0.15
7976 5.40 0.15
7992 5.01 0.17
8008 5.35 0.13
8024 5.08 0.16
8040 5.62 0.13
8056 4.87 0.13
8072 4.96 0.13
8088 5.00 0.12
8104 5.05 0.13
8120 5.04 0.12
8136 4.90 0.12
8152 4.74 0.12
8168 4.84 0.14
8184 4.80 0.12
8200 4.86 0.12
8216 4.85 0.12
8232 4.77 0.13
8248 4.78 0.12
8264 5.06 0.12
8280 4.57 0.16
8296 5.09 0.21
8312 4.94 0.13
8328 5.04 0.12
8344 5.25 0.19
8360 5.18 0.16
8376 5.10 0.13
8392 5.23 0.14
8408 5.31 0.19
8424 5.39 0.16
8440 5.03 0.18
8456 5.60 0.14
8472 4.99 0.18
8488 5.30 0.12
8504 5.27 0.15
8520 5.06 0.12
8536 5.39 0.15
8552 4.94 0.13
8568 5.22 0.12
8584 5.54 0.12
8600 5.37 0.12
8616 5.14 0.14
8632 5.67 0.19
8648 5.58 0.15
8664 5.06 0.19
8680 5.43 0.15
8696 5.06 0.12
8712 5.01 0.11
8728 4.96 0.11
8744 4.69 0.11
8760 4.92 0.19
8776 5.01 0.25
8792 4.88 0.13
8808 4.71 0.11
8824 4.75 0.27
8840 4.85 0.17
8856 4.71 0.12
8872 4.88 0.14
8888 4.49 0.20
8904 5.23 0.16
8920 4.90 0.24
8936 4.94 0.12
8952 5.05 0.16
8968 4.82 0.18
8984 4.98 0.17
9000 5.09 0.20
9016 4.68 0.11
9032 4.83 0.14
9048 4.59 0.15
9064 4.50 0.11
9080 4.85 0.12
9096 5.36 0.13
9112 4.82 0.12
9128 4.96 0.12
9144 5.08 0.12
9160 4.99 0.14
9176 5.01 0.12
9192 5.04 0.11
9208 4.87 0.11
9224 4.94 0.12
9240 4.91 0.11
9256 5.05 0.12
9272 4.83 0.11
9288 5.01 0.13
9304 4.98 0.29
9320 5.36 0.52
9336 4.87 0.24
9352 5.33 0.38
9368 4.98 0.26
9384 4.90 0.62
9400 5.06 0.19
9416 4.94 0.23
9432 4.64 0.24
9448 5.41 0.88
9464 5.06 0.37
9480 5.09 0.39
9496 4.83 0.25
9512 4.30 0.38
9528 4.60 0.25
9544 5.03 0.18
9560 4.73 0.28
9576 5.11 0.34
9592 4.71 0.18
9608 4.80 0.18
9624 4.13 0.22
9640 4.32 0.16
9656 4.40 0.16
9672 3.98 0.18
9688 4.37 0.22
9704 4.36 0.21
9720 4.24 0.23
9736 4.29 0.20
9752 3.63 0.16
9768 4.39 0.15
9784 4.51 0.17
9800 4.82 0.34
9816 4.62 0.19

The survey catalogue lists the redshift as 0.14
